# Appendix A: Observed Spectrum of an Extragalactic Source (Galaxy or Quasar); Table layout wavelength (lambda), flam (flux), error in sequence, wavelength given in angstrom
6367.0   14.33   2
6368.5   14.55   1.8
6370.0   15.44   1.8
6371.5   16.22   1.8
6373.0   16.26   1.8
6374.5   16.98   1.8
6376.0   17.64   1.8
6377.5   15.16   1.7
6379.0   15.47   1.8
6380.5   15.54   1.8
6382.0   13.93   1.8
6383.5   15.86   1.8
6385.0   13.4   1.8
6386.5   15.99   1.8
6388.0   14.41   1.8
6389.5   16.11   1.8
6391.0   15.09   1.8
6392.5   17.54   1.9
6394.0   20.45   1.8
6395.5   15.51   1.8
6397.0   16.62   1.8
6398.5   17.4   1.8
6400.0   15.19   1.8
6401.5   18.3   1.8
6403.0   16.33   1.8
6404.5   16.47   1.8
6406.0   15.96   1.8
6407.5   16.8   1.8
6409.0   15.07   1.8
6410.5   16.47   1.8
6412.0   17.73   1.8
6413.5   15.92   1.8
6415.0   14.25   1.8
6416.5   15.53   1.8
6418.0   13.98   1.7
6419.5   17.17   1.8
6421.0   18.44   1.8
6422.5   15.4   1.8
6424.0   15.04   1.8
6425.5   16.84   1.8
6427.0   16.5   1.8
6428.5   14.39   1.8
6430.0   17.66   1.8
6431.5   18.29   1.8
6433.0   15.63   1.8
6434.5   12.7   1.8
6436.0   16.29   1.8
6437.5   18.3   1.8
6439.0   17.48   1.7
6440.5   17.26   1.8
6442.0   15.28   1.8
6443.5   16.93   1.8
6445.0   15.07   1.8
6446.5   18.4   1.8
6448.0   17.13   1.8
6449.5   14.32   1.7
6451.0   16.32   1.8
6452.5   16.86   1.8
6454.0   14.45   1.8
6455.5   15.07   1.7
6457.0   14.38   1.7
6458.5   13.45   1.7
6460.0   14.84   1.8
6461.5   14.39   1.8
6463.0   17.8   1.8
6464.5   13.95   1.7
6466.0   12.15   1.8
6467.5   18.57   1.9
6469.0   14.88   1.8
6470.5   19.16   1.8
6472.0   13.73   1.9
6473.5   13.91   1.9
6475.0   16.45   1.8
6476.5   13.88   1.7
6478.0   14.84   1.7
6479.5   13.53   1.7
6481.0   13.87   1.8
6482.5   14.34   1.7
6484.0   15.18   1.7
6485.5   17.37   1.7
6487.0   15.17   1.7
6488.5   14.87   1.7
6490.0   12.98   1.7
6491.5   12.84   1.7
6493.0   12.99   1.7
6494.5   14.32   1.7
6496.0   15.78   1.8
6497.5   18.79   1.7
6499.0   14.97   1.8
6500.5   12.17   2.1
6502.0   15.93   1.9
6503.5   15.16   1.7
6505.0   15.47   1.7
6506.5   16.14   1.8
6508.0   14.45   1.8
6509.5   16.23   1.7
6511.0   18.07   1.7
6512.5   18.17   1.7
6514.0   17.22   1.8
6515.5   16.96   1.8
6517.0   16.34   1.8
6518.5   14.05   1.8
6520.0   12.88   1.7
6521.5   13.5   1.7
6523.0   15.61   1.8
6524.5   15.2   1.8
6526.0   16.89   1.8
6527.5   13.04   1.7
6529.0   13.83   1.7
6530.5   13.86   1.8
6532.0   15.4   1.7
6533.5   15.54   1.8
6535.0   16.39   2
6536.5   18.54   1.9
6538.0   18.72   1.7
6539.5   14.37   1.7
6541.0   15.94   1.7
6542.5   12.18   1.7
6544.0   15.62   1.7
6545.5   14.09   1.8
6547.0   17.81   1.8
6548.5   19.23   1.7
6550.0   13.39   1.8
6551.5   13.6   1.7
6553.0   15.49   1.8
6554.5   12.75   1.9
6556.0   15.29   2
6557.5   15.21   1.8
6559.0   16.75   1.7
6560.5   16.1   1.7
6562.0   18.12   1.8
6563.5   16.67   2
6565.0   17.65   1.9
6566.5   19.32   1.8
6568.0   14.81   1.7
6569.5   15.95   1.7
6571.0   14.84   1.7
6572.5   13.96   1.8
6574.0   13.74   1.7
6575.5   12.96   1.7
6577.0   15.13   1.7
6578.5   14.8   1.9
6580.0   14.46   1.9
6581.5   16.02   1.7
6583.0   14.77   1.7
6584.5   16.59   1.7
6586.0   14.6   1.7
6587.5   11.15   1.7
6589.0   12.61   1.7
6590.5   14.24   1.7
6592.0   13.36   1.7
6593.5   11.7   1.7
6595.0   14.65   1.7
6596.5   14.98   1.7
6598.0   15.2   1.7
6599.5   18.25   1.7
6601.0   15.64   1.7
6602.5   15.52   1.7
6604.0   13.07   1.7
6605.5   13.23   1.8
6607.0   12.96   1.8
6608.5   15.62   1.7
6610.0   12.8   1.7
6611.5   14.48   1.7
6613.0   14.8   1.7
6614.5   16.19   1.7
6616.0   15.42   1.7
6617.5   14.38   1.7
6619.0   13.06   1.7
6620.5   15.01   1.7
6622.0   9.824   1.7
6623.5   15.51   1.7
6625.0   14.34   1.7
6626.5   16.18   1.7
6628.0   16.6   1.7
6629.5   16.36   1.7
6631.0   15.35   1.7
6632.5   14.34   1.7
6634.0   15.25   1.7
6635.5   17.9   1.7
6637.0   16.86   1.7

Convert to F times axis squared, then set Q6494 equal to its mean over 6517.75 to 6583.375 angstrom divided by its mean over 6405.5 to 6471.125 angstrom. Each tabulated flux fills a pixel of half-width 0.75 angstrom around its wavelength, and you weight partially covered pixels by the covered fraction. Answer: 1.0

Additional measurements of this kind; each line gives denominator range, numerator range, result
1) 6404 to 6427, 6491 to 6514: 0.99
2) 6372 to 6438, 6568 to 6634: 0.96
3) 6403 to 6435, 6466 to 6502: 0.95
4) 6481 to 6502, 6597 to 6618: 1.04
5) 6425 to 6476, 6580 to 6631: 0.96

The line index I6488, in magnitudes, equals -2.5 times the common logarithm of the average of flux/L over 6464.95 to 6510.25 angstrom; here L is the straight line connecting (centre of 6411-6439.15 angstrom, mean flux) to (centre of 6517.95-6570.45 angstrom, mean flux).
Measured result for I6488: 0.06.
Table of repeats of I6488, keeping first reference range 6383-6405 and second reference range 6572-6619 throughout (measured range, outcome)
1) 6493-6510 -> 0.00 mag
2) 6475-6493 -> 0.07 mag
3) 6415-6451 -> -0.02 mag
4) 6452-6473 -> 0.03 mag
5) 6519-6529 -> 0.05 mag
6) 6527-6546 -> -0.02 mag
